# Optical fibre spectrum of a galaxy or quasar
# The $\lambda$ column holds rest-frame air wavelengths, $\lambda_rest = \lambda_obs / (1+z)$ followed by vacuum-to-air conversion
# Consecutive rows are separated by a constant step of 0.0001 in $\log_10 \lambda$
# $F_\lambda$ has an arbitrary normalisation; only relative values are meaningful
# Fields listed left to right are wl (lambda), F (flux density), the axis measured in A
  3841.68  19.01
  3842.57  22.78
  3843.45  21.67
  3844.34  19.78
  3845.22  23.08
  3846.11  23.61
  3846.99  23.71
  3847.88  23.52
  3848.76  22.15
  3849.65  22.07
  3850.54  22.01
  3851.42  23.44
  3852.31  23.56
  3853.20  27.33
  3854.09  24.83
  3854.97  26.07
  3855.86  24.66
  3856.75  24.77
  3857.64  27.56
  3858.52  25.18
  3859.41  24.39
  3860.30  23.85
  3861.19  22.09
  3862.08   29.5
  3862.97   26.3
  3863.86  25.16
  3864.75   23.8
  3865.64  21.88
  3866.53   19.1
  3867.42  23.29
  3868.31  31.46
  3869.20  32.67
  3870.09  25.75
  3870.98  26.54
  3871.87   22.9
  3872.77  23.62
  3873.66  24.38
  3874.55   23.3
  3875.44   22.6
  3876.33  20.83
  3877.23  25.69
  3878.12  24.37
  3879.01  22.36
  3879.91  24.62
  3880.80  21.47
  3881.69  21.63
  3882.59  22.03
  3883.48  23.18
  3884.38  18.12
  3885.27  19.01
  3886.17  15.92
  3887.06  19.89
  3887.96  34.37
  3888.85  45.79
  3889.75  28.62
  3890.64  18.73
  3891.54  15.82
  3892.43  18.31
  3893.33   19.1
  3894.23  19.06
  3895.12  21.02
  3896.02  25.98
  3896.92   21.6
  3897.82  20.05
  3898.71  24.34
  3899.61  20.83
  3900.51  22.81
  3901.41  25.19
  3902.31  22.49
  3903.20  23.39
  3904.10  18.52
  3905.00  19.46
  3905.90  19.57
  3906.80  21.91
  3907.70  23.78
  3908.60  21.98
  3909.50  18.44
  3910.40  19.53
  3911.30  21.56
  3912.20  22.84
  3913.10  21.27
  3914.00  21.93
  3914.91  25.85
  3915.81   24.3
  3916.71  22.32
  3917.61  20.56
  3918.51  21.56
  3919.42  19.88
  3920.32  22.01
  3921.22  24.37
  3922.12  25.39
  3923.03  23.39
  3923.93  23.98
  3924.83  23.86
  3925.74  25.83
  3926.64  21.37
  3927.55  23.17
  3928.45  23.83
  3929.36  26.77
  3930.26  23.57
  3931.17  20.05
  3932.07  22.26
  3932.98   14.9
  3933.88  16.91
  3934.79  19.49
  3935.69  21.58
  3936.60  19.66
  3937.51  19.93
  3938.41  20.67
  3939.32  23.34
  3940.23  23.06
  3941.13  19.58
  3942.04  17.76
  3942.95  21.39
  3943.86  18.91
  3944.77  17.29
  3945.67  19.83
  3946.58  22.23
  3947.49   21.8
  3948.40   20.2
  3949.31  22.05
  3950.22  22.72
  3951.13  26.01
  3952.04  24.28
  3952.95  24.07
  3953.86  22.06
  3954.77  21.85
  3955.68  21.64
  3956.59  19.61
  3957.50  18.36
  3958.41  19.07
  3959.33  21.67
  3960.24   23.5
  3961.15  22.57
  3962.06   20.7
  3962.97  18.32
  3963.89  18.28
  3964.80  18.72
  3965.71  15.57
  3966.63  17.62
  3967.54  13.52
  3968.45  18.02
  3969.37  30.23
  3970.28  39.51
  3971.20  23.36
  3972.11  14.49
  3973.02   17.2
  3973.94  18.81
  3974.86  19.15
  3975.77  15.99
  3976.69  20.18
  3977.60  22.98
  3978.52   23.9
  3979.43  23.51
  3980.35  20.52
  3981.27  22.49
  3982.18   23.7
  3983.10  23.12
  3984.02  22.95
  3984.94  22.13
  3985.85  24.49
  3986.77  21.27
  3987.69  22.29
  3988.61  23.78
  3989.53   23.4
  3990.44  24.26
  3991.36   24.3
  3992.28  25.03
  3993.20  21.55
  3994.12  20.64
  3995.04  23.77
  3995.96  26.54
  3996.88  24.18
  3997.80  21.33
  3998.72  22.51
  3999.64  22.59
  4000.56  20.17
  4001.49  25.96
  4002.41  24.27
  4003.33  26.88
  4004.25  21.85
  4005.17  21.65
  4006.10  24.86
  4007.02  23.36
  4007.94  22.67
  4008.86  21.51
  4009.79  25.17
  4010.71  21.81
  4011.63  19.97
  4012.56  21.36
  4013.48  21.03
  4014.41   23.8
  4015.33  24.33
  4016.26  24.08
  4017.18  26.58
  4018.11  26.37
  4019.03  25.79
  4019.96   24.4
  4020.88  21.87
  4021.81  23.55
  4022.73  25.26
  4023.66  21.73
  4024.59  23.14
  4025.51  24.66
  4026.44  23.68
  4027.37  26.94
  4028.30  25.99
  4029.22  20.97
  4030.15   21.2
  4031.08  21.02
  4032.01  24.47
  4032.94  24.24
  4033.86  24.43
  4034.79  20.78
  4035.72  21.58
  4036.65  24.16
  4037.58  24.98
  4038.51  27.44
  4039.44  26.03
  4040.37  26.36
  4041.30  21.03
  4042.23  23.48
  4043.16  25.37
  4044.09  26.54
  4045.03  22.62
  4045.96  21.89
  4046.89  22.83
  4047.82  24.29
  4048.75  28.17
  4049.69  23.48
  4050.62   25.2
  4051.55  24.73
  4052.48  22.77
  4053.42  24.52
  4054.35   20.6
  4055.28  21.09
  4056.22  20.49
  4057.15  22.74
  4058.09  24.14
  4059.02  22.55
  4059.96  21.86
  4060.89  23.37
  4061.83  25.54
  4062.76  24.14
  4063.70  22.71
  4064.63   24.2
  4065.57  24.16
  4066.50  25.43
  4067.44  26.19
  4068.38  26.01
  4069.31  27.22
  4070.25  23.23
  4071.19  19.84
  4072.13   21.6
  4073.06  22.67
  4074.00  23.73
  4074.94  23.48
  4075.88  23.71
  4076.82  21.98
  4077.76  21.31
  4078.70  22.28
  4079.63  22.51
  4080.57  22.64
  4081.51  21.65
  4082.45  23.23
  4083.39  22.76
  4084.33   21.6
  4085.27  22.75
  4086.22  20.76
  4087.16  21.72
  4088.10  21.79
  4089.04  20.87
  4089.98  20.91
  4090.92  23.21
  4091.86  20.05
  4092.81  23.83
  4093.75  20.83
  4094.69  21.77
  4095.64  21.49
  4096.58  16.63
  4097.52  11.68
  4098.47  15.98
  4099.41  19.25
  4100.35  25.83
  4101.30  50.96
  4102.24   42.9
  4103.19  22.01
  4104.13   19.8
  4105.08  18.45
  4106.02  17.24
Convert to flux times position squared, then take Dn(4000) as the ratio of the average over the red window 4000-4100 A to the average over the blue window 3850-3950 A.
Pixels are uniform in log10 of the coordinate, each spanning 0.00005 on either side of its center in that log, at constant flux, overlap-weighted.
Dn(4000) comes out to 1.1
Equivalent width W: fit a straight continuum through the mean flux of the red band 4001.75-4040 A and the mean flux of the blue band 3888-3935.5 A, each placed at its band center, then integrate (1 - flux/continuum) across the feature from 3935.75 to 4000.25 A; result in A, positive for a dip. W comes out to 4.1 A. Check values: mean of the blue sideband 22.4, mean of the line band 21.6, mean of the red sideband 23.7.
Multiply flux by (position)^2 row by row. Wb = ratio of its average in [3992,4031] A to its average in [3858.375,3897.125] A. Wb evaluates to 1.06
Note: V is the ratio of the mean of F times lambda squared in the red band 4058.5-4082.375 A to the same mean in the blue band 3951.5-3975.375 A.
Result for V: 1.18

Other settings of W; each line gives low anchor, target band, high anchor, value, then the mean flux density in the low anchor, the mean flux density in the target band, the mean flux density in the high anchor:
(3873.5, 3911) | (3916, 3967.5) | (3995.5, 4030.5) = 3.6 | 22.4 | 21.2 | 23.5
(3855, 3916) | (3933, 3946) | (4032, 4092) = 2.0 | 23.3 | 19.8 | 23.3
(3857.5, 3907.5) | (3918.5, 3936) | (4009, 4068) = 0.9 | 23.4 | 22.2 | 23.7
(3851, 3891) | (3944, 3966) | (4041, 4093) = 2.8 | 24.6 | 20.9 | 23.1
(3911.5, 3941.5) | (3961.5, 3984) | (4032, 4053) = 2.0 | 22.1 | 20.9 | 24.2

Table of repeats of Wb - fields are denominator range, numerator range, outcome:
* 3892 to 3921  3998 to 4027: 1.14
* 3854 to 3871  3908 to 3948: 0.88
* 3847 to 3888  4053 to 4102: 1.07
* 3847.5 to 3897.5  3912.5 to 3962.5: 0.94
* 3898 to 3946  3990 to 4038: 1.13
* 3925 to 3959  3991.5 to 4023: 1.14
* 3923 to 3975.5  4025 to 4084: 1.17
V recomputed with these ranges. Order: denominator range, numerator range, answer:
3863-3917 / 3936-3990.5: 0.96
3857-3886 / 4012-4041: 1.08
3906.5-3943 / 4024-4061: 1.15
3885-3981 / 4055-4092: 1.13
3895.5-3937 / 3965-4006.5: 1.05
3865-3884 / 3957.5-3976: 0.89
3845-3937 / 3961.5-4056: 1.06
